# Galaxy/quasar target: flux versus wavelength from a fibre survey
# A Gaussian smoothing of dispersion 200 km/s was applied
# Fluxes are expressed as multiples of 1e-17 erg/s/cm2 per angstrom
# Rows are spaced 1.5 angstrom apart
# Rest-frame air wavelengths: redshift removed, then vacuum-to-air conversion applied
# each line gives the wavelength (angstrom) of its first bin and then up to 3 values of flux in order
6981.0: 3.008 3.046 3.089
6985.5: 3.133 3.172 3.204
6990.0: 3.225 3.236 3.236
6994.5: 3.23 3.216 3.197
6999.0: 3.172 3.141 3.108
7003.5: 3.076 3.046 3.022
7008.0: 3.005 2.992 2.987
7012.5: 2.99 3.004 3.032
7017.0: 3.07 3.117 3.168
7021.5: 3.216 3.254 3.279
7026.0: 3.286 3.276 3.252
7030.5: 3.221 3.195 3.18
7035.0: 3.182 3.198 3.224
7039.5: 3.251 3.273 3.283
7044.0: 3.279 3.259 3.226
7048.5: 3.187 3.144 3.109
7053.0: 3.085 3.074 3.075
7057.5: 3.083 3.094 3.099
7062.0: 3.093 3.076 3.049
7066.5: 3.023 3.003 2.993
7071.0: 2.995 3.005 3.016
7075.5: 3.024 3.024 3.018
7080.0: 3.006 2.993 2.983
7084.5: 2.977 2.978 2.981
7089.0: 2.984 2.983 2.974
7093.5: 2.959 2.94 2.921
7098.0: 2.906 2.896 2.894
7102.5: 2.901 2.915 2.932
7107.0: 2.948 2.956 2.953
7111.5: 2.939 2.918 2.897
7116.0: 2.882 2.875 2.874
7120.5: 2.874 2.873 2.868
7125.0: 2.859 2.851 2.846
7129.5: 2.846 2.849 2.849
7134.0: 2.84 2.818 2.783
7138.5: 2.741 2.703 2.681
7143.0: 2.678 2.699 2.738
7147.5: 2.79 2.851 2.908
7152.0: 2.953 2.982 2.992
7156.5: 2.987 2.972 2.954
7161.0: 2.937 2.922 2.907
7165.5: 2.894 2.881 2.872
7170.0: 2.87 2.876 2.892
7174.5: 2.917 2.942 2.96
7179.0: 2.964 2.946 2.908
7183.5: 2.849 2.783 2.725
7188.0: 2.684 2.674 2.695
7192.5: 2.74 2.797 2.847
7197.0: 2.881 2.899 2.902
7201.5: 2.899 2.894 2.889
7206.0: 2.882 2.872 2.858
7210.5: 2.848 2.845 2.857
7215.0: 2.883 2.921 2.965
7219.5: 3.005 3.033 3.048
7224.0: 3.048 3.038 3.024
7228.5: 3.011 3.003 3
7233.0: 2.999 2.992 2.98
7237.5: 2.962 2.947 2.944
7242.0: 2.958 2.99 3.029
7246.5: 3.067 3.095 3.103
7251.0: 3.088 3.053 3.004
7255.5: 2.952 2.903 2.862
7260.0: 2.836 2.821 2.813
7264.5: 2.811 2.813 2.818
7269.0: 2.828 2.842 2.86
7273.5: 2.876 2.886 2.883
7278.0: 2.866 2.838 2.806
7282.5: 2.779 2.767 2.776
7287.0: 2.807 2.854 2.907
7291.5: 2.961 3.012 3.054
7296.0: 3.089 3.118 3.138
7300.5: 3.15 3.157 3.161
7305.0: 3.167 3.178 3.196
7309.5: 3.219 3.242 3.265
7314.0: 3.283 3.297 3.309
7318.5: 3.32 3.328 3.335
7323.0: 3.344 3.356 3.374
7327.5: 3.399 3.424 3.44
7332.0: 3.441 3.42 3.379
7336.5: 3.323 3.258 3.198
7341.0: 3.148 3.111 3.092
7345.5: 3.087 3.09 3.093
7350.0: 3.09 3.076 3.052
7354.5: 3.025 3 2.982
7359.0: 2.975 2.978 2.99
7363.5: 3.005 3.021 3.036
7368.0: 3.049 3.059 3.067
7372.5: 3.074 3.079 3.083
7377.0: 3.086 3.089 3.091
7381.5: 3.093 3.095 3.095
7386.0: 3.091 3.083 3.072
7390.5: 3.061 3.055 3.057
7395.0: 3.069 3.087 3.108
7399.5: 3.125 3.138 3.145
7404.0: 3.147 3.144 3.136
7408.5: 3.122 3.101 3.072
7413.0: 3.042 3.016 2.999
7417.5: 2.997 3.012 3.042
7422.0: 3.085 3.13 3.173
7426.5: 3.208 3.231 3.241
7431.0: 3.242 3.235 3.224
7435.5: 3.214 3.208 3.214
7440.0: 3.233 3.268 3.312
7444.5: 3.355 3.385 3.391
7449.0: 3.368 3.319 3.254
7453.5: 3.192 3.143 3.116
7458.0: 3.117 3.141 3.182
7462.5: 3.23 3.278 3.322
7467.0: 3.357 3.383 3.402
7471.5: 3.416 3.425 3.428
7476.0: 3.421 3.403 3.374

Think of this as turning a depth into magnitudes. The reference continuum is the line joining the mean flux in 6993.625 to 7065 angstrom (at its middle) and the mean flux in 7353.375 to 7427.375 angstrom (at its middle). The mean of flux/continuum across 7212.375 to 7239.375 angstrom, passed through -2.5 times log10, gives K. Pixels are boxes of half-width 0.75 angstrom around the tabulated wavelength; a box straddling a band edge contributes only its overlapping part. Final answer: 0.04 mag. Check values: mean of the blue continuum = 3.15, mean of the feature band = 2.98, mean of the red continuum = 3.07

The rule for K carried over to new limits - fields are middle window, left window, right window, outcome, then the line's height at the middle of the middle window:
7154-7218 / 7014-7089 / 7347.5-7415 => 0.08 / 3.1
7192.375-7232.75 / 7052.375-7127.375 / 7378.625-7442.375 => 0.04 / 3.03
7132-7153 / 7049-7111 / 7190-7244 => 0.07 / 2.97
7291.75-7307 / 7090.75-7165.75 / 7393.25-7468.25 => -0.02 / 3.05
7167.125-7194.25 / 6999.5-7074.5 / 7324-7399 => 0.10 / 3.13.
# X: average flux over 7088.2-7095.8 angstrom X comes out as 2.97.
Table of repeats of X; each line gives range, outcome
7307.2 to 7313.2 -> 3.23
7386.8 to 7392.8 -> 3.07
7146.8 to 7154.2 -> 2.9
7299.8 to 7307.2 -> 3.16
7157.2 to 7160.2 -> 2.96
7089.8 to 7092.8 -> 2.98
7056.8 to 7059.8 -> 3.09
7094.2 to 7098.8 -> 2.92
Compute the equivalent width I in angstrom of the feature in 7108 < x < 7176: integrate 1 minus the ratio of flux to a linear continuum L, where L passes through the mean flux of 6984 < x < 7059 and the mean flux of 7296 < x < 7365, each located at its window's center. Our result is 6.6 angstrom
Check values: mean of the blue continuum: 3.16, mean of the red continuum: 3.2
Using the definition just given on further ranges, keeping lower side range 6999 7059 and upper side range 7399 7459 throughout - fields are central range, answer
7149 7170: 1.52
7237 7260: 1.25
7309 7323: -0.54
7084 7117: 2.27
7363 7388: 0.81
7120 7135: 1.43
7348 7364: 0.75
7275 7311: 1.93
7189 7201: 1.34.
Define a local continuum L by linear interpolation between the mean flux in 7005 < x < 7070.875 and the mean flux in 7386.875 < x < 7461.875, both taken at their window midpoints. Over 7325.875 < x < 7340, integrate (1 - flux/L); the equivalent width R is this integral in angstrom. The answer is -0.96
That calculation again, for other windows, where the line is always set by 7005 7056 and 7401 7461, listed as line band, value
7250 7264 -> 1.1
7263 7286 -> 2.5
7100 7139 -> 3.5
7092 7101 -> 0.7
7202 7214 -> 1.1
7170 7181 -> 0.8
